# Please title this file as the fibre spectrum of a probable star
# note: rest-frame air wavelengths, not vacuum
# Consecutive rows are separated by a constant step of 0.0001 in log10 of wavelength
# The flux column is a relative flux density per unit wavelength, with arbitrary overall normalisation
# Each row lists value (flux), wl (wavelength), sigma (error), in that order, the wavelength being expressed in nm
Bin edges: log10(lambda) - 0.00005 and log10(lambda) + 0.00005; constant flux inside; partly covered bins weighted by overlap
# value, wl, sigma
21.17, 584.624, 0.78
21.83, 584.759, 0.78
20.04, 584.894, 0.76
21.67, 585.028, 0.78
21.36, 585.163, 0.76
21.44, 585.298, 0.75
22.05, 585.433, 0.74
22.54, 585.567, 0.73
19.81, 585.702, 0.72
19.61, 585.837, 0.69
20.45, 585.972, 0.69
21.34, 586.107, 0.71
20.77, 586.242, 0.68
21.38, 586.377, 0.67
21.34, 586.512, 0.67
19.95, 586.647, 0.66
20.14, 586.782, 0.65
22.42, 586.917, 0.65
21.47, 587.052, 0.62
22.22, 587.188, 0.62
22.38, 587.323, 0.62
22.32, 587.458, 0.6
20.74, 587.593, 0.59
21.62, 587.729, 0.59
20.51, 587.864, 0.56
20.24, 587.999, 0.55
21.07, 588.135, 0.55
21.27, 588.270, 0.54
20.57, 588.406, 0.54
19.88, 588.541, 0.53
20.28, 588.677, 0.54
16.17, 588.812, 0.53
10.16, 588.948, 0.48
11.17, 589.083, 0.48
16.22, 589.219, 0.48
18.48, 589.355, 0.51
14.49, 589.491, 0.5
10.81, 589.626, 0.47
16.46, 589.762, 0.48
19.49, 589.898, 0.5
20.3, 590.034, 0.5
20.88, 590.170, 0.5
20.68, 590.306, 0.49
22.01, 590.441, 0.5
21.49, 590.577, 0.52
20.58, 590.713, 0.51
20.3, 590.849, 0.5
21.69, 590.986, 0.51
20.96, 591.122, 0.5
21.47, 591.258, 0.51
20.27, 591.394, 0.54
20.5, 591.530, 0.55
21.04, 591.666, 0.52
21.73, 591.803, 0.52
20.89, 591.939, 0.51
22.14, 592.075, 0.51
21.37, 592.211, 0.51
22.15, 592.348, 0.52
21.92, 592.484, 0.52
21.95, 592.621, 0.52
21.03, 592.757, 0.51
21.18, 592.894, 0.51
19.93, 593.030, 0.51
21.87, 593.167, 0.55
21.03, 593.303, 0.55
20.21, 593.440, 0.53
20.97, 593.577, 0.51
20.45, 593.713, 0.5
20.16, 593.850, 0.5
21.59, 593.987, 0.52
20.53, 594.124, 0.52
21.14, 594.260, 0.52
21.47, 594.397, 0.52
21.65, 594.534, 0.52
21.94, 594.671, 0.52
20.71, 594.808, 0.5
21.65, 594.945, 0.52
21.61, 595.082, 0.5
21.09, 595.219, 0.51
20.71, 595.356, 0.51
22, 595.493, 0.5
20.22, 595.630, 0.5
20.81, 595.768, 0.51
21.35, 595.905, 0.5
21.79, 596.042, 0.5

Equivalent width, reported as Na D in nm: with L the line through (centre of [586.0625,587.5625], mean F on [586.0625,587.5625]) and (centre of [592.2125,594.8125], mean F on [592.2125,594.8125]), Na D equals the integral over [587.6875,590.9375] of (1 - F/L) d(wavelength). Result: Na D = 0.42 nm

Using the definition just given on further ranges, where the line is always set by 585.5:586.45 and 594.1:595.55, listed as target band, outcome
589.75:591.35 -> 0.03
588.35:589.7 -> 0.34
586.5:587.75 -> -0.03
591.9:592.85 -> -0.02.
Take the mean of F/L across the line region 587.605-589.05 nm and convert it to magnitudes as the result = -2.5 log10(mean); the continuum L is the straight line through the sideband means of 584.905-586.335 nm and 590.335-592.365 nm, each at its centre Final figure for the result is 0.11 mag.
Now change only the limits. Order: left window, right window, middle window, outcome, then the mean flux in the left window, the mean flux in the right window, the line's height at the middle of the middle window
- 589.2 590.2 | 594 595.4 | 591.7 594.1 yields -0.08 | 17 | 21.3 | 19.8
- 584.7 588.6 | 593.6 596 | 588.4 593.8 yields 0.08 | 21.1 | 21.1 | 21.1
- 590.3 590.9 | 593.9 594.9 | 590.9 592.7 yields -0.01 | 21.1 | 21.3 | 21.2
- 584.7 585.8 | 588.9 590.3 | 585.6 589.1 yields -0.07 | 21.3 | 16.1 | 18.8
